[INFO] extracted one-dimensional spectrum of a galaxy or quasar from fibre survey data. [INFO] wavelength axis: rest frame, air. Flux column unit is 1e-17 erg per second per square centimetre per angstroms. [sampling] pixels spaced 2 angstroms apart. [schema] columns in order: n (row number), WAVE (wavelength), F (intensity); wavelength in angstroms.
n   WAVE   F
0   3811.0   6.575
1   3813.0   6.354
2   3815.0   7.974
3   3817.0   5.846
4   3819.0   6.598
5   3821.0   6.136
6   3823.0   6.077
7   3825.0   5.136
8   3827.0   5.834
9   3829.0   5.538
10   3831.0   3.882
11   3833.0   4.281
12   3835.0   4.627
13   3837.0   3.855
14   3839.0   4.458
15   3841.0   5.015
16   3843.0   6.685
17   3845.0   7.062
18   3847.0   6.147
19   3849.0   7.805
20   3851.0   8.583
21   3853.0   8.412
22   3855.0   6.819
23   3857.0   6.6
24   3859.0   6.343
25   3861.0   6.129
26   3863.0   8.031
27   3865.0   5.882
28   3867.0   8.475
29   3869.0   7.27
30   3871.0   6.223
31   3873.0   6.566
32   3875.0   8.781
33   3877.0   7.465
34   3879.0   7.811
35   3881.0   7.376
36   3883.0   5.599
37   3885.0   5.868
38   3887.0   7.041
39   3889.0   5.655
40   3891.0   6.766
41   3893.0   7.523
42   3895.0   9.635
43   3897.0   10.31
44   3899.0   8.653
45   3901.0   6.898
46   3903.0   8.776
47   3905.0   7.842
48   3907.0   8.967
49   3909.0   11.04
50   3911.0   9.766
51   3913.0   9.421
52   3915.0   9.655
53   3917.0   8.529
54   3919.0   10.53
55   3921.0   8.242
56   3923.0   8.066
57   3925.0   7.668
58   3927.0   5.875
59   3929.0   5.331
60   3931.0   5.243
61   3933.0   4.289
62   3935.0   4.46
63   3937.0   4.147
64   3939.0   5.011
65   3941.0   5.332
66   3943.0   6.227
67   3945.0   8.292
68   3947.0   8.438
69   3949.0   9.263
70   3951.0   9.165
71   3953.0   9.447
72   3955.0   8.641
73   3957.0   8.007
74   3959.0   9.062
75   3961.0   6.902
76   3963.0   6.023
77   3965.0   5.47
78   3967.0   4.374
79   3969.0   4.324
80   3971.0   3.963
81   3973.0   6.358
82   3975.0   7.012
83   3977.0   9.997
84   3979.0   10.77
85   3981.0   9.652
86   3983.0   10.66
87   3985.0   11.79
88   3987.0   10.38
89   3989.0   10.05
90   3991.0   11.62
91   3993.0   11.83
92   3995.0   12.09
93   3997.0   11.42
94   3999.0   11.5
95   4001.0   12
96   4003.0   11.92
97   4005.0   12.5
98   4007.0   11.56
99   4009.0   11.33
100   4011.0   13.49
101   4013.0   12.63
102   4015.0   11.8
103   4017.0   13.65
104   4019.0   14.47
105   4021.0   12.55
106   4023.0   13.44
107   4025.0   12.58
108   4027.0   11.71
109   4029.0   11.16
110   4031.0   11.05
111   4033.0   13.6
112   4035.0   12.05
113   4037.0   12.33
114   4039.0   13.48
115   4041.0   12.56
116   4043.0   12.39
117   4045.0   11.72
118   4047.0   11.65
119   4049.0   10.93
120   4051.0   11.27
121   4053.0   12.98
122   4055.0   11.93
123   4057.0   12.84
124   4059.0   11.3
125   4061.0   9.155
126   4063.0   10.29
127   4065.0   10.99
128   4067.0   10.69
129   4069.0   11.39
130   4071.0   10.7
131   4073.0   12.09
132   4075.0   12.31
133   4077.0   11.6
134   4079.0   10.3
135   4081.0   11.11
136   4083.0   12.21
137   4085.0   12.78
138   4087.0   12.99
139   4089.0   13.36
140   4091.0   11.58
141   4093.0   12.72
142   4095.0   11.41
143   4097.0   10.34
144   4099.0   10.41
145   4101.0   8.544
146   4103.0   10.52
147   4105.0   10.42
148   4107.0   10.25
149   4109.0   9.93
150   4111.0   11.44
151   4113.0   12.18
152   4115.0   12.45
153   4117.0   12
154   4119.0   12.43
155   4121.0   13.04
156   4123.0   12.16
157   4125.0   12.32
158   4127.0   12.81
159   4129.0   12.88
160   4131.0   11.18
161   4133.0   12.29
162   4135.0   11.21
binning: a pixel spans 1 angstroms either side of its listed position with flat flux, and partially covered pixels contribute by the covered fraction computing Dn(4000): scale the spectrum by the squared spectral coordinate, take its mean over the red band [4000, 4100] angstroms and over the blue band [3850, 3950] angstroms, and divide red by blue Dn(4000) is 1.74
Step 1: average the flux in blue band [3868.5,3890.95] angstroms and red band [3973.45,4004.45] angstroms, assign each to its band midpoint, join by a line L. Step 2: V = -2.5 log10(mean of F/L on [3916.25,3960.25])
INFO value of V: 0.23 mag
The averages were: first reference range 6.86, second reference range 10.8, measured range 7.23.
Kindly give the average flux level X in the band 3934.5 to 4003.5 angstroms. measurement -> 8.45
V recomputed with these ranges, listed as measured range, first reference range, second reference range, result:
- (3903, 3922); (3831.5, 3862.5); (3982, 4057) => -0.11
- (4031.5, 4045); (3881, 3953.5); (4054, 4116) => -0.22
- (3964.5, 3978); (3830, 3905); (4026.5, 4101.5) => 0.50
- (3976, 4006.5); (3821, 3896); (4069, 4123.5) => -0.20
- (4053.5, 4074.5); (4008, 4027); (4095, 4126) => 0.08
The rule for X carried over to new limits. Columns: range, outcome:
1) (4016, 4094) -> 12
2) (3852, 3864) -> 7.06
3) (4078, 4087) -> 11.8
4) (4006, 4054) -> 12.3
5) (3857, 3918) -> 7.79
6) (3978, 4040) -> 12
